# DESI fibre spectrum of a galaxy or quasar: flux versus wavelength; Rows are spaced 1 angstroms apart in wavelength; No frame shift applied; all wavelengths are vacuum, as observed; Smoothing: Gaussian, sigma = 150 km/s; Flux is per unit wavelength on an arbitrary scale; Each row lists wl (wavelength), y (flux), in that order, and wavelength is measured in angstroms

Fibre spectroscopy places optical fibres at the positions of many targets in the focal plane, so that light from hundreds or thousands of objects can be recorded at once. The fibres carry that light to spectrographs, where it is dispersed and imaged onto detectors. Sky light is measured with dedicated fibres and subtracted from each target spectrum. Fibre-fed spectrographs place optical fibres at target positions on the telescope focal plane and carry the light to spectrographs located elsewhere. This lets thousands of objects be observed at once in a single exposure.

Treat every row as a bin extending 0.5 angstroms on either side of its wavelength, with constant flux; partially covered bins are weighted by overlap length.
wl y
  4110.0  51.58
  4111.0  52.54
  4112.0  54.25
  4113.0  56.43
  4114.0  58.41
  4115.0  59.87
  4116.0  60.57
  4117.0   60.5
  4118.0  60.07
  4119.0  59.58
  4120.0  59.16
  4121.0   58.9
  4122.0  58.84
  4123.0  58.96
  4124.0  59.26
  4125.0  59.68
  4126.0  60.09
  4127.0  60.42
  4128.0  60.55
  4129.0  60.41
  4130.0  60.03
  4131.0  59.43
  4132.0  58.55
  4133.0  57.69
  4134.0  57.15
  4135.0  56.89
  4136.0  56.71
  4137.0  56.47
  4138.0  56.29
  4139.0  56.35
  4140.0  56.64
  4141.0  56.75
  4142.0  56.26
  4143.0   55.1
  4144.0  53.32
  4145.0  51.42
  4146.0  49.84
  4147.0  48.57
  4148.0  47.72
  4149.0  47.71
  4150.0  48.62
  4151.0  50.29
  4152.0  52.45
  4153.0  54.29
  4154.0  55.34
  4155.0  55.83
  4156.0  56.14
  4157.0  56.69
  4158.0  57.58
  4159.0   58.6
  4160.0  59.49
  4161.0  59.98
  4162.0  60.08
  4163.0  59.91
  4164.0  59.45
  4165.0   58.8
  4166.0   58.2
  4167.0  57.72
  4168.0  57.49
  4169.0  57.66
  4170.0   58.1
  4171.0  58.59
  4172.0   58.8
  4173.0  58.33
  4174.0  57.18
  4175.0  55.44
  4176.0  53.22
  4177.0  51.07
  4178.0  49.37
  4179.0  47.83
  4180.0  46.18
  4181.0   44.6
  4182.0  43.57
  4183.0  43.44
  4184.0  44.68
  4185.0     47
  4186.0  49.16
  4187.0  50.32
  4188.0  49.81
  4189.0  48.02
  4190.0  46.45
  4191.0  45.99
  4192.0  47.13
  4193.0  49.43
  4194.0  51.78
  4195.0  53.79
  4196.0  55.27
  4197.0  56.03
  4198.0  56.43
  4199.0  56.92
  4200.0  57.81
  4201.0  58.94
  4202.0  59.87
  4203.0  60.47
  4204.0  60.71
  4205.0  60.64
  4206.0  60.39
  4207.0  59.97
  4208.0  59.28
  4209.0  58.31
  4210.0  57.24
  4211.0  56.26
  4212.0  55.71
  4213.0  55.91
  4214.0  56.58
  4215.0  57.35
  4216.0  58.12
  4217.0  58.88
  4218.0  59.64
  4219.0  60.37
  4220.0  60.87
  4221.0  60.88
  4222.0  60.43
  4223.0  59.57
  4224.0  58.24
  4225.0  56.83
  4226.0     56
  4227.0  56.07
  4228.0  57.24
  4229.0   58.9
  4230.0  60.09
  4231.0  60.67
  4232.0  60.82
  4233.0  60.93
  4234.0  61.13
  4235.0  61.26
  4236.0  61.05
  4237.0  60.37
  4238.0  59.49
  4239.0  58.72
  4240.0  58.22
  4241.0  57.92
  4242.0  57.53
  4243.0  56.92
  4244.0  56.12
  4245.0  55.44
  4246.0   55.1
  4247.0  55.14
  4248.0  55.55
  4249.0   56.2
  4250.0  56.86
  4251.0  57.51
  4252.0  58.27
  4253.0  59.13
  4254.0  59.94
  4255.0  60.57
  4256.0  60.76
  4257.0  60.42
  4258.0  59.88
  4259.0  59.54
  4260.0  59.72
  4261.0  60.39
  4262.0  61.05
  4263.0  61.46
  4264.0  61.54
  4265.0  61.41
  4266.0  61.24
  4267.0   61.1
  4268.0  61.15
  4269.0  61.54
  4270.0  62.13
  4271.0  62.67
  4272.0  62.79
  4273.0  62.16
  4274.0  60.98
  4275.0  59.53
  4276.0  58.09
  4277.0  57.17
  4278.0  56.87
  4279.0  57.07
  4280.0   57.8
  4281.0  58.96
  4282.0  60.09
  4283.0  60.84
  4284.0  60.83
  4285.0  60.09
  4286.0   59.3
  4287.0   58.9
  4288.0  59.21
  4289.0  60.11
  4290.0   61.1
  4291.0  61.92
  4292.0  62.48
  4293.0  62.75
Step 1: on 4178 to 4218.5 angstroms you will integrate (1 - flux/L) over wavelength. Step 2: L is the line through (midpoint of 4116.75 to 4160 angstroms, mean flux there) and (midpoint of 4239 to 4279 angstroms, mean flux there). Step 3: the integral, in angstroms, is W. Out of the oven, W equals 2.9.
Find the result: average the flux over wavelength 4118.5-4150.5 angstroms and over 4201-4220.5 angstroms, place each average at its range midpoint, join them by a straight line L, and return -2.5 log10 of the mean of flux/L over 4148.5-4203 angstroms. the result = 0.08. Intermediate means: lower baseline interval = 56.4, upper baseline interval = 58.8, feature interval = 53.6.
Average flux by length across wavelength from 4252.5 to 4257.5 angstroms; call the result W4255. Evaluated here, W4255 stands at 60.2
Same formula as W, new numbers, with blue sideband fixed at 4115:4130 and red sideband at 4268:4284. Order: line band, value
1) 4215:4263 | 0.9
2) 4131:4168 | 2.6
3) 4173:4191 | 3.3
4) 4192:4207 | 0.8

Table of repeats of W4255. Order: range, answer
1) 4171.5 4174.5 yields 58.1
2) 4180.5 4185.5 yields 44.7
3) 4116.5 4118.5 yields 60.3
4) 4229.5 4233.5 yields 60.6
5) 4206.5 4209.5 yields 59.2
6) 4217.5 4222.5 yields 60.4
